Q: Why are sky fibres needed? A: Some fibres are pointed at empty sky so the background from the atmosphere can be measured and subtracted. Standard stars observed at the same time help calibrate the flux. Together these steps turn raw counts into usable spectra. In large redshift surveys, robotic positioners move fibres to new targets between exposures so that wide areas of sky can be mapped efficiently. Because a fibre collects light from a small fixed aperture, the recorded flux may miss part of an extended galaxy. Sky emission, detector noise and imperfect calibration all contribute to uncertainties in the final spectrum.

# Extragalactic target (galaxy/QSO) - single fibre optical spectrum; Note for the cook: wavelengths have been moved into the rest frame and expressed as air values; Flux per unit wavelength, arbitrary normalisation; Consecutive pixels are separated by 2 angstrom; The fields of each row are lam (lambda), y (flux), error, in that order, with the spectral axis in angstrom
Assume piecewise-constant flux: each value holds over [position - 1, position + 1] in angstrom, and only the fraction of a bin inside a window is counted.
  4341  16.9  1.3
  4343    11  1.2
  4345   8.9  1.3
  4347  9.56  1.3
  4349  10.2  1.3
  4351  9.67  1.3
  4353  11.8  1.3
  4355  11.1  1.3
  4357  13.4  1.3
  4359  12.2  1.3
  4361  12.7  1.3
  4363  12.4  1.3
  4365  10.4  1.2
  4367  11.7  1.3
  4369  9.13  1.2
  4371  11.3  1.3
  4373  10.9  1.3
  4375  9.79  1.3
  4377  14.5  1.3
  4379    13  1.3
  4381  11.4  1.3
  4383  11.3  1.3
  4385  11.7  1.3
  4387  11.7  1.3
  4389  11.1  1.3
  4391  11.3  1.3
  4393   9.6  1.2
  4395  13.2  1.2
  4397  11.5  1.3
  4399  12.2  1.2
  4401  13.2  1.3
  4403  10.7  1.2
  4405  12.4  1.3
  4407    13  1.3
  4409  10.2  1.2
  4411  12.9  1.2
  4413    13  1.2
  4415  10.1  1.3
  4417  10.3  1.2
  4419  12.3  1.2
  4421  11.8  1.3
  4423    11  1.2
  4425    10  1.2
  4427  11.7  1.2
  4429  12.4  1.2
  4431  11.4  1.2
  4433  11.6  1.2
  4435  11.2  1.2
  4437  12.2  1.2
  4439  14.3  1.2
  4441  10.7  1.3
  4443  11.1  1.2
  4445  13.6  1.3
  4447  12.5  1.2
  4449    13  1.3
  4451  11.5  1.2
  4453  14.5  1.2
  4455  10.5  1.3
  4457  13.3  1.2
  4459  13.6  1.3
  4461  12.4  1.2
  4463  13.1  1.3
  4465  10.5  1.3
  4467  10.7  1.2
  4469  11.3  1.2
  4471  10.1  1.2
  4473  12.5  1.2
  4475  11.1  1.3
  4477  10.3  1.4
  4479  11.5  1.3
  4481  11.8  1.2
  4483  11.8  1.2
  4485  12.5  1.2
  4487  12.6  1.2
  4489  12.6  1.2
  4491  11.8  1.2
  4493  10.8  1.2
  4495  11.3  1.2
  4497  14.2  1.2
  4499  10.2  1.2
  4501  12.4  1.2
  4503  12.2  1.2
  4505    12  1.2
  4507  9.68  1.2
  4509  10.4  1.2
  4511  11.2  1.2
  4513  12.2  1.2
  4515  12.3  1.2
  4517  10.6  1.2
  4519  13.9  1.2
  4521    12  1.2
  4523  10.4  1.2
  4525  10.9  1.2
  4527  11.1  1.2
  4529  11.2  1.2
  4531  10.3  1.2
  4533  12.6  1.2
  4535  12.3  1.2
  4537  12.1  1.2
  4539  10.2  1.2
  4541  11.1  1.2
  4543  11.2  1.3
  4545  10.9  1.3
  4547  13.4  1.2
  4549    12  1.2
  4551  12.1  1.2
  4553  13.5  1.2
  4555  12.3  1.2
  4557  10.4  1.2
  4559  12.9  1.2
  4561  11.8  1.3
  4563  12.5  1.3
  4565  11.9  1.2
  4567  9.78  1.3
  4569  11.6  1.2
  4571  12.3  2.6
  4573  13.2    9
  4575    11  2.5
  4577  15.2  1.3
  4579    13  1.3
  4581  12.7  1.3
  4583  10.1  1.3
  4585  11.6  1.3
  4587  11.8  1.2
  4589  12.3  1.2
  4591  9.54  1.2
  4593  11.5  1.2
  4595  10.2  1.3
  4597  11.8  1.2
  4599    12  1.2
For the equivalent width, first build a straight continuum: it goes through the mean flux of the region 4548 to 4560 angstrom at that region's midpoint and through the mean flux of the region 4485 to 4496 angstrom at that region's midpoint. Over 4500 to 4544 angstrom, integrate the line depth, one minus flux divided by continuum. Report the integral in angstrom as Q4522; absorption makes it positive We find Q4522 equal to 2.1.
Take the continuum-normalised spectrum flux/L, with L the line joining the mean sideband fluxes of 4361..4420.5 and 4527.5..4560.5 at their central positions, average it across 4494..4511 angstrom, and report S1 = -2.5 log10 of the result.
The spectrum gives 0.02 mag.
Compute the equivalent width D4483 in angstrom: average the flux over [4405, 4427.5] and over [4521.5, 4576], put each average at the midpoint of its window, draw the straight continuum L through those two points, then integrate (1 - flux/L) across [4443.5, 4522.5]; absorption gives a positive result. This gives -2.1 angstrom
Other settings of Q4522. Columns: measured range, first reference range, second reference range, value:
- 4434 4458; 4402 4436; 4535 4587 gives -1.56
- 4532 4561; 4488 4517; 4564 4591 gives -0.27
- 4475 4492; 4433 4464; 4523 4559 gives 0.46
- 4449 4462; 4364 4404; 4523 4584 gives -1.16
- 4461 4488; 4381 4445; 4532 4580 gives 0.64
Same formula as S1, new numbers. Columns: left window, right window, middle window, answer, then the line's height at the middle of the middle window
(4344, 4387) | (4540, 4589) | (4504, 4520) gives 0.03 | 11.8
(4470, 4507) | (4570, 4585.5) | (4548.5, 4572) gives 0.03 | 12.3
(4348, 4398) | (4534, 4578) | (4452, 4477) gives -0.02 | 11.7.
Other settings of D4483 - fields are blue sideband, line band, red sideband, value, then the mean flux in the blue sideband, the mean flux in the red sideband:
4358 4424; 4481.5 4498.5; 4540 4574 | -0.5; 11.6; 11.9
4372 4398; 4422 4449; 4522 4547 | -0.9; 11.6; 11.3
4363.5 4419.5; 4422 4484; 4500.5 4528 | -1.7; 11.6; 11.5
